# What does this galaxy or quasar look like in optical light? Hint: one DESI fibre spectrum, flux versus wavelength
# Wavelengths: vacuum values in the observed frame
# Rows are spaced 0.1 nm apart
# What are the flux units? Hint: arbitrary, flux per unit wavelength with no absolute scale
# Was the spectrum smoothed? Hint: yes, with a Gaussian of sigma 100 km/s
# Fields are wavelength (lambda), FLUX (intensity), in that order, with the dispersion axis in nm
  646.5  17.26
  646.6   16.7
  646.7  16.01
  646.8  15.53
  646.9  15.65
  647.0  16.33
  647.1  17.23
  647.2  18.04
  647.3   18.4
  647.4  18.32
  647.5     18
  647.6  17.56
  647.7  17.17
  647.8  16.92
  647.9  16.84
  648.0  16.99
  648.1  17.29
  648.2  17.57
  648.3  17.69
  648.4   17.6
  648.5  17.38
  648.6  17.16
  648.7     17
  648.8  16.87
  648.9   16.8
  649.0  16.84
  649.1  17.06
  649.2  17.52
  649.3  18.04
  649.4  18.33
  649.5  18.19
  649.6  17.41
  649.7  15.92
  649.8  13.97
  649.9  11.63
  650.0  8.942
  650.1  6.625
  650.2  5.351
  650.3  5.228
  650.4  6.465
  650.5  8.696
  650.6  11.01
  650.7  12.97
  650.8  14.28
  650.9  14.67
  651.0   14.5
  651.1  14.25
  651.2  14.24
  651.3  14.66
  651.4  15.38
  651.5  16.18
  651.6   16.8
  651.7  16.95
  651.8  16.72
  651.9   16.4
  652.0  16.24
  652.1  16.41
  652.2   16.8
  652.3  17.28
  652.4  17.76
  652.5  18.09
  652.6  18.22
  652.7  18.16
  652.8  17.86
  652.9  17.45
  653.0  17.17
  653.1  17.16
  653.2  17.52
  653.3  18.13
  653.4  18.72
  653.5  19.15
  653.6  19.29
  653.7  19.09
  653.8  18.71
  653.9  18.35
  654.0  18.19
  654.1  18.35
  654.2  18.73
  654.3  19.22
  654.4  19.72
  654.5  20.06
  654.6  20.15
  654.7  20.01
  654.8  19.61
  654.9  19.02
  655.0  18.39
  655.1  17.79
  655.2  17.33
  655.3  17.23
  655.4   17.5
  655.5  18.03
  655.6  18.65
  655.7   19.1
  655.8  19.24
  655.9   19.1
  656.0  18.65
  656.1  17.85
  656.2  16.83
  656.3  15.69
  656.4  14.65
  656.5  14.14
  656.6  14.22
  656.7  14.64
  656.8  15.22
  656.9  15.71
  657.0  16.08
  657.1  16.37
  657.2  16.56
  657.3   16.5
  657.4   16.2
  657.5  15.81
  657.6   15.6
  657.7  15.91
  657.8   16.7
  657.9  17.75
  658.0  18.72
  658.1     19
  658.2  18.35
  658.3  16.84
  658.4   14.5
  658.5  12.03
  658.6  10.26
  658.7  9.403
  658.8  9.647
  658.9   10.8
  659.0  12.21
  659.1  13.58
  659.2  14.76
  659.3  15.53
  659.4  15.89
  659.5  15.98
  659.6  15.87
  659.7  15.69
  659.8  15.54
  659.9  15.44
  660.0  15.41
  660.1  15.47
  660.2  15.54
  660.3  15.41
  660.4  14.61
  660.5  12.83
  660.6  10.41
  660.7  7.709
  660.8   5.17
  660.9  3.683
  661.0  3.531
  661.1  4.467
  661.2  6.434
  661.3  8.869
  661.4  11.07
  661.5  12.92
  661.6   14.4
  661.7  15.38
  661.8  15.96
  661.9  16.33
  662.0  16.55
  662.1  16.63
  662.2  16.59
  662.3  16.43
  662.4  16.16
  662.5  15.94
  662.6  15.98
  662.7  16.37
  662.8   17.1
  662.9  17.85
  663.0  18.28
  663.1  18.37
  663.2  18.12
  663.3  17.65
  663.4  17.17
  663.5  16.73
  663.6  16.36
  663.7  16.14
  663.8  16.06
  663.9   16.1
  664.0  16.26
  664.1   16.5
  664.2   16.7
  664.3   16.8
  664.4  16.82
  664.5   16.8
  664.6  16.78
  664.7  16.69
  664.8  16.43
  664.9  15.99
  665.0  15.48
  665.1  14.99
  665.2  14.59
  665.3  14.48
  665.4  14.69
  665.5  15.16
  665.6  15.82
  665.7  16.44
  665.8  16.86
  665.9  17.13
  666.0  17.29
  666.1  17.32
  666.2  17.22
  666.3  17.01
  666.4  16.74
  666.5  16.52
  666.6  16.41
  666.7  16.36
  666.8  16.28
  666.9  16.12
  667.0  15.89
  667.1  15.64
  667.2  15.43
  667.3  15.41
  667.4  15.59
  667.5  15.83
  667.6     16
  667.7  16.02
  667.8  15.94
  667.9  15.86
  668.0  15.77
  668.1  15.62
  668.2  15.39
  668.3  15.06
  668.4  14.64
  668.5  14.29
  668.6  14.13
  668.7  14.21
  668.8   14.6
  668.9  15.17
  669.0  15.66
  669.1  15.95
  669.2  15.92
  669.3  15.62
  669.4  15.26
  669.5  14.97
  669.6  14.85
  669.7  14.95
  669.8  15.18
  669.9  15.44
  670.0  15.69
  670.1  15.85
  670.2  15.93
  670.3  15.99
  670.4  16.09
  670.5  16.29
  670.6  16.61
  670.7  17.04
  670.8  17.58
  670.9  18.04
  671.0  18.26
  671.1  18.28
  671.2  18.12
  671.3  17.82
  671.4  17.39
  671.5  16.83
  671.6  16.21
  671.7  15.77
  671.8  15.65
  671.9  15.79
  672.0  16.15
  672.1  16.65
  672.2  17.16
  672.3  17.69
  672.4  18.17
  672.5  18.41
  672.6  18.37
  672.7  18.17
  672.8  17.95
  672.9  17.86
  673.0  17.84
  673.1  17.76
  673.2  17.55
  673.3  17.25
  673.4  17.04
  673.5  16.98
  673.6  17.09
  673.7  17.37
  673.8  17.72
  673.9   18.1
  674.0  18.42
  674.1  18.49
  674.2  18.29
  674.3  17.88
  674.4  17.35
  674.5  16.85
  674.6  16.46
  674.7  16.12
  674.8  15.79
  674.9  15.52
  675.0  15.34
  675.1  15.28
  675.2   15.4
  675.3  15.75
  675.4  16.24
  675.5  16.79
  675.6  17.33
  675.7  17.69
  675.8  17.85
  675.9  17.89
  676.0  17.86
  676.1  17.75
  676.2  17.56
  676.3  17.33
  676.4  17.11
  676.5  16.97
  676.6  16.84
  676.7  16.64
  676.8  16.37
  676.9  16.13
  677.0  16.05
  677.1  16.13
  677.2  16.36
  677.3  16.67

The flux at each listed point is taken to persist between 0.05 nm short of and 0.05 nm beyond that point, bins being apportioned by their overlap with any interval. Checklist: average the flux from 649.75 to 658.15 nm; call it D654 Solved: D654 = 16.3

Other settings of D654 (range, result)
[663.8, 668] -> 16.2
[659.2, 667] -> 15.1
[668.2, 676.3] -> 16.7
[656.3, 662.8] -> 14.1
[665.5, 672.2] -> 16.1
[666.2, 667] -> 16.5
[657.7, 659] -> 14.5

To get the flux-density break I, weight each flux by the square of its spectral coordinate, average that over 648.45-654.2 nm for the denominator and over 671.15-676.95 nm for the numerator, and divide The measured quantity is 1.16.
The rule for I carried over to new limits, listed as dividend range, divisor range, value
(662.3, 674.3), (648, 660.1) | 1.07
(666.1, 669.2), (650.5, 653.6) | 1.01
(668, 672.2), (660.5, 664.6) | 1.14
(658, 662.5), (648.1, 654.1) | 0.86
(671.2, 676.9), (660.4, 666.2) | 1.19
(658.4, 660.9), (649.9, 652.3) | 1.02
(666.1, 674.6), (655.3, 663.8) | 1.14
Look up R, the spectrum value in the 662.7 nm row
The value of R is 16.37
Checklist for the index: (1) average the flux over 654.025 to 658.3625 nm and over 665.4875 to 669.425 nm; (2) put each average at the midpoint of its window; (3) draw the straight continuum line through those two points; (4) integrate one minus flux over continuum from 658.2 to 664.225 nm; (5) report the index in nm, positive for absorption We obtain 0.94 nm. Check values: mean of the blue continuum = 17.5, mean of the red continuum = 15.8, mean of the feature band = 14.1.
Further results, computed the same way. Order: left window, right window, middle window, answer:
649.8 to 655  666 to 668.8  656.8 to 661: 0.45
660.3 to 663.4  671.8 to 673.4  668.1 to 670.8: 0.14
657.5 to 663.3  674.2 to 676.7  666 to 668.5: -0.11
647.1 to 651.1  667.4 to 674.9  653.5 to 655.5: -0.43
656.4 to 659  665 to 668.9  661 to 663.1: 0.14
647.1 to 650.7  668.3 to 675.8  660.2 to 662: 0.57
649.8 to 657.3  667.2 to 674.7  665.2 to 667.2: 0.03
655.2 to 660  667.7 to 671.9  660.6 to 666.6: 0.33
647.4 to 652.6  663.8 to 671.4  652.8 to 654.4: -0.30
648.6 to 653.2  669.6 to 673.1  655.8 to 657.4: -0.07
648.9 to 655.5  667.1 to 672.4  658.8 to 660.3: 0.14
